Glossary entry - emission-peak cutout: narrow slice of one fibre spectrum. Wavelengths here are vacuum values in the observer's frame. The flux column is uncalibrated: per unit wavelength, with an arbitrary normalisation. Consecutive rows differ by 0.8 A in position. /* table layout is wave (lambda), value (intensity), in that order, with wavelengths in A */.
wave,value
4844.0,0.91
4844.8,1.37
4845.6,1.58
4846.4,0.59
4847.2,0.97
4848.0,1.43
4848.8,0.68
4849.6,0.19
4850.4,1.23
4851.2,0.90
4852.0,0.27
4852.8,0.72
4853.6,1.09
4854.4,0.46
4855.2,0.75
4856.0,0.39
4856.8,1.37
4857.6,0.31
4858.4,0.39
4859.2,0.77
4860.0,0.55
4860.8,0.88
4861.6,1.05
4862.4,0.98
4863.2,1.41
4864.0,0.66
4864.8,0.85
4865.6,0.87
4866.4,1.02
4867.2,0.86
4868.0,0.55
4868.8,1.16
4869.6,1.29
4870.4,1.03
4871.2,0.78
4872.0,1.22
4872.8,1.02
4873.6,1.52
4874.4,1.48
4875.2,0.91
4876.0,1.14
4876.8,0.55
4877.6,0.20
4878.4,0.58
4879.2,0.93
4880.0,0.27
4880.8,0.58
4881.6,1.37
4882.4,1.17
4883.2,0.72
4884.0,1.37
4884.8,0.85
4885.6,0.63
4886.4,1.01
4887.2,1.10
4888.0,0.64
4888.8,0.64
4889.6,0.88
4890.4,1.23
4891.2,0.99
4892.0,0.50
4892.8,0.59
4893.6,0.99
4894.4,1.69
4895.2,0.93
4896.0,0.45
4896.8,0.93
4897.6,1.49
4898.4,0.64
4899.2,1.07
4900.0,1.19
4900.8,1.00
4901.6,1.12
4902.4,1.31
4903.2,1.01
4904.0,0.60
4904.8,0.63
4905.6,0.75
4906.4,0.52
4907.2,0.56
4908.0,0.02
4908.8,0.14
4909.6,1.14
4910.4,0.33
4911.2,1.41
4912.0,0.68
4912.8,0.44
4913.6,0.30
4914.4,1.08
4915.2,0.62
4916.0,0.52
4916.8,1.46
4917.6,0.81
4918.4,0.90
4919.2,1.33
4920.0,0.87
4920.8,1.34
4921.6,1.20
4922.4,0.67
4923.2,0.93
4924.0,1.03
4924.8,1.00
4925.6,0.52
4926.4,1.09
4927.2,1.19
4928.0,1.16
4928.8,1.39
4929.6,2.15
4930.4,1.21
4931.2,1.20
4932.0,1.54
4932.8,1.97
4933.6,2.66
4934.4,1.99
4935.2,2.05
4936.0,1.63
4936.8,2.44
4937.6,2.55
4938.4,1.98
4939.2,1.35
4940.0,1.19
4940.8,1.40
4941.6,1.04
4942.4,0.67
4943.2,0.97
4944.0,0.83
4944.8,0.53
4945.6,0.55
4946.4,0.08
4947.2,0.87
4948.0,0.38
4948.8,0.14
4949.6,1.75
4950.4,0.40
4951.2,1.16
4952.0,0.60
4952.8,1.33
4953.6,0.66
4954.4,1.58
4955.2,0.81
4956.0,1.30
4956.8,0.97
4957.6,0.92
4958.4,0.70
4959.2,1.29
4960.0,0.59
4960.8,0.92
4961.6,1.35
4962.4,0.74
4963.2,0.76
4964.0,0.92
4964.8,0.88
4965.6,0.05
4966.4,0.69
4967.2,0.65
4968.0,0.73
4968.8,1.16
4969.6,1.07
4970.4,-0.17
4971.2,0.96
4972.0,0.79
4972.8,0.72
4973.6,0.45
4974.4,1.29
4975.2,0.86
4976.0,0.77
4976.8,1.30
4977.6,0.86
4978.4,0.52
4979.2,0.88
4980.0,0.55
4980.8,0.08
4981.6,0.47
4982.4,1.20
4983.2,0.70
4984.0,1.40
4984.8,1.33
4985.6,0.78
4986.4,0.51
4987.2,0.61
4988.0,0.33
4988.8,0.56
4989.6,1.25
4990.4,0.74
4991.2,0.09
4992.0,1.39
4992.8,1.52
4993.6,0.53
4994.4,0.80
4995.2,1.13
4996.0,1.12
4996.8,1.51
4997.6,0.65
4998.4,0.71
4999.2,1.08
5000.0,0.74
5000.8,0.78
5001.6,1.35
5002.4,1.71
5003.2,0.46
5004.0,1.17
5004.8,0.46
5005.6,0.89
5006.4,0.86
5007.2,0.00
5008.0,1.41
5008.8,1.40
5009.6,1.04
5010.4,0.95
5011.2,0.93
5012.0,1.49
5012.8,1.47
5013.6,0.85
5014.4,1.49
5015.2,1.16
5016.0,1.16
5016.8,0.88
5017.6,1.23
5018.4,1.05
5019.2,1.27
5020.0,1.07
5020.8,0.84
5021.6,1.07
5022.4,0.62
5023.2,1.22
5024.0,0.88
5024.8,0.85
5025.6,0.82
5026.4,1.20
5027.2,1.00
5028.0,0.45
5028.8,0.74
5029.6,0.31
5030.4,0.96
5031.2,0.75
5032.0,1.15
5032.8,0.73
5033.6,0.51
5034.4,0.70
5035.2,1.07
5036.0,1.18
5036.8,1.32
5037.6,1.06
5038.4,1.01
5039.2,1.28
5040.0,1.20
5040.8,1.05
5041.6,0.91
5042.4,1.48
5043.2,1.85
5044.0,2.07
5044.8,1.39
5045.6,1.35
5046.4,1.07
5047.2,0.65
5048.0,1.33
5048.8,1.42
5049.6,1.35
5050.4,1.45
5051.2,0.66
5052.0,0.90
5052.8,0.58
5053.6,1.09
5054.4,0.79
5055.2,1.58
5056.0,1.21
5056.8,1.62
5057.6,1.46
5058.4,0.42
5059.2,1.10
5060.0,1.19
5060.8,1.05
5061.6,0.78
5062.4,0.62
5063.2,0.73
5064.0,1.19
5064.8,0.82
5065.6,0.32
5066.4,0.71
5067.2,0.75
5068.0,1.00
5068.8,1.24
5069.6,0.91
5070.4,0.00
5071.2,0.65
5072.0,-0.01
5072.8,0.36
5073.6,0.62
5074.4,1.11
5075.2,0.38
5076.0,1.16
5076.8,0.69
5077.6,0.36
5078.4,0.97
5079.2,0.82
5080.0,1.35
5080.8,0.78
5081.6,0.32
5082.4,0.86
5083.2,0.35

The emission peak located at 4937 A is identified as [O II]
